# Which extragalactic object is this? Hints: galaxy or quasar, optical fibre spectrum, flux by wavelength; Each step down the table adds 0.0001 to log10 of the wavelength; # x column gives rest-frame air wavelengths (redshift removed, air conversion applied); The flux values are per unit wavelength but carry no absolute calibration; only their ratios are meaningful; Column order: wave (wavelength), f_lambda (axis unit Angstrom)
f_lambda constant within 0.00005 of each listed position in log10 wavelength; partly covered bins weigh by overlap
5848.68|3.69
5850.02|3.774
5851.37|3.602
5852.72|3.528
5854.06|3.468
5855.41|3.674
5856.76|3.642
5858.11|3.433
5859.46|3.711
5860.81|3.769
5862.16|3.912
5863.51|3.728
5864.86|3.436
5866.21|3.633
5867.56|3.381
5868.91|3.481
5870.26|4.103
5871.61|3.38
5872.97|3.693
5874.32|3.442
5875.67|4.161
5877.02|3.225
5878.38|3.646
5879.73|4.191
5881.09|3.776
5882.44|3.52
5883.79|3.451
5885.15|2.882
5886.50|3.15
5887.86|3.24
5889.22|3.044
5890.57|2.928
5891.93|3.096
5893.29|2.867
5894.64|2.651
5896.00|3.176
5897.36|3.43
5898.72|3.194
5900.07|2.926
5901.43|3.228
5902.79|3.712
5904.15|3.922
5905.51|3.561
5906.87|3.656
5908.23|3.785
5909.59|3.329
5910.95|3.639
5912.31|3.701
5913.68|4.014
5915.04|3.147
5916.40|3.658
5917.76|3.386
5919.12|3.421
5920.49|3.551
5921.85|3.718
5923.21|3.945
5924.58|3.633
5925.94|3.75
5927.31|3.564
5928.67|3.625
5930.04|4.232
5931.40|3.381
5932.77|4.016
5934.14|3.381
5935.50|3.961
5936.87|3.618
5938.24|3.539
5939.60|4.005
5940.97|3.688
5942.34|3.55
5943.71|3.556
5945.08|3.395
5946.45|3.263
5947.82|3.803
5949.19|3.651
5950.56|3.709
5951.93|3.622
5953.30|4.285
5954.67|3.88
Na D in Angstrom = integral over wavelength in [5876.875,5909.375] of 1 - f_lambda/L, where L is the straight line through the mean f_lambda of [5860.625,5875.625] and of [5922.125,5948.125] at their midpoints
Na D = 2.8 Angstrom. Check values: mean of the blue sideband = 3.65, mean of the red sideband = 3.68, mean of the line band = 3.35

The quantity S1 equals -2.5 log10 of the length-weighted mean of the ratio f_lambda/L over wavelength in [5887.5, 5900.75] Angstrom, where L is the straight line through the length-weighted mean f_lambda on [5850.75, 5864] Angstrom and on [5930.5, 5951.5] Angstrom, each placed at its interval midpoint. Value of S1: 0.19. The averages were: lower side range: 3.65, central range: 3.05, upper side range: 3.64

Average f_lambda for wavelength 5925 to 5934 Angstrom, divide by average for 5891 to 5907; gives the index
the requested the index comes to 1.14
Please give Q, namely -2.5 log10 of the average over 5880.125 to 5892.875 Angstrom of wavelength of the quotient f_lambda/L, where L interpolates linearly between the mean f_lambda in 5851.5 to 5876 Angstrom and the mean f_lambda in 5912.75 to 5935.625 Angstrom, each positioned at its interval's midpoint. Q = 0.13 mag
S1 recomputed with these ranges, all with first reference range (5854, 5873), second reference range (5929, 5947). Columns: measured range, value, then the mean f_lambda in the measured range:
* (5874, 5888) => 0.033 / 3.53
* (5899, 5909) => 0.036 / 3.53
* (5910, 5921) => 0.028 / 3.56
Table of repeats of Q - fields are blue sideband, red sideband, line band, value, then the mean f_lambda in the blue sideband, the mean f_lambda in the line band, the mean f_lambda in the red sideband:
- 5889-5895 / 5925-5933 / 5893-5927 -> -0.05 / 2.92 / 3.49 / 3.74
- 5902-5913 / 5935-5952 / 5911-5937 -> -0.01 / 3.66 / 3.67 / 3.64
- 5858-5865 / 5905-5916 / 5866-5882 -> 0.00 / 3.7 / 3.68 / 3.61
